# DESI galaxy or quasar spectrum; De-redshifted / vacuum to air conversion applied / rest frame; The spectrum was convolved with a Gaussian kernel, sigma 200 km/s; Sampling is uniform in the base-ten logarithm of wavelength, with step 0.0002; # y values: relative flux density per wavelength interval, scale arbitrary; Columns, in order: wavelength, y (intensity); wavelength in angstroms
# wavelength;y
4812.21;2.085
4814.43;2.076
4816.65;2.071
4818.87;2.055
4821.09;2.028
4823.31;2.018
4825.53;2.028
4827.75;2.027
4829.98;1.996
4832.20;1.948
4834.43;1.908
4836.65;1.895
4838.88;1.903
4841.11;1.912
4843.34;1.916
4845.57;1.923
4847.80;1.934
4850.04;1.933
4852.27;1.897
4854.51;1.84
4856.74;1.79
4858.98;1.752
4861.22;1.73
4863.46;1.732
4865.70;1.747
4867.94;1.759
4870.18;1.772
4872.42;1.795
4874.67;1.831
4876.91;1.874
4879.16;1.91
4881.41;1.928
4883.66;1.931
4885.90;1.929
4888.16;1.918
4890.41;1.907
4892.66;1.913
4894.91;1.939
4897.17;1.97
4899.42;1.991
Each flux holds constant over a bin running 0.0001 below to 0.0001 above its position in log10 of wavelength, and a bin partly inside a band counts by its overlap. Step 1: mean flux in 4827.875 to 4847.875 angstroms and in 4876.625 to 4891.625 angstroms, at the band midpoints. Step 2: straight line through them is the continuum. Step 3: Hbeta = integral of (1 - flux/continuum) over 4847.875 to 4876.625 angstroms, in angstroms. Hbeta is 1.8 angstroms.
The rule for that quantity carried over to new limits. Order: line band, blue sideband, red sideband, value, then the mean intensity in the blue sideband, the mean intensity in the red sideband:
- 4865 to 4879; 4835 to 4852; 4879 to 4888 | 0.85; 1.92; 1.92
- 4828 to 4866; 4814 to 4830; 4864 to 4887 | 1.46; 2.04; 1.85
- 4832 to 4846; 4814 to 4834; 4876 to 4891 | 0.57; 2.02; 1.91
